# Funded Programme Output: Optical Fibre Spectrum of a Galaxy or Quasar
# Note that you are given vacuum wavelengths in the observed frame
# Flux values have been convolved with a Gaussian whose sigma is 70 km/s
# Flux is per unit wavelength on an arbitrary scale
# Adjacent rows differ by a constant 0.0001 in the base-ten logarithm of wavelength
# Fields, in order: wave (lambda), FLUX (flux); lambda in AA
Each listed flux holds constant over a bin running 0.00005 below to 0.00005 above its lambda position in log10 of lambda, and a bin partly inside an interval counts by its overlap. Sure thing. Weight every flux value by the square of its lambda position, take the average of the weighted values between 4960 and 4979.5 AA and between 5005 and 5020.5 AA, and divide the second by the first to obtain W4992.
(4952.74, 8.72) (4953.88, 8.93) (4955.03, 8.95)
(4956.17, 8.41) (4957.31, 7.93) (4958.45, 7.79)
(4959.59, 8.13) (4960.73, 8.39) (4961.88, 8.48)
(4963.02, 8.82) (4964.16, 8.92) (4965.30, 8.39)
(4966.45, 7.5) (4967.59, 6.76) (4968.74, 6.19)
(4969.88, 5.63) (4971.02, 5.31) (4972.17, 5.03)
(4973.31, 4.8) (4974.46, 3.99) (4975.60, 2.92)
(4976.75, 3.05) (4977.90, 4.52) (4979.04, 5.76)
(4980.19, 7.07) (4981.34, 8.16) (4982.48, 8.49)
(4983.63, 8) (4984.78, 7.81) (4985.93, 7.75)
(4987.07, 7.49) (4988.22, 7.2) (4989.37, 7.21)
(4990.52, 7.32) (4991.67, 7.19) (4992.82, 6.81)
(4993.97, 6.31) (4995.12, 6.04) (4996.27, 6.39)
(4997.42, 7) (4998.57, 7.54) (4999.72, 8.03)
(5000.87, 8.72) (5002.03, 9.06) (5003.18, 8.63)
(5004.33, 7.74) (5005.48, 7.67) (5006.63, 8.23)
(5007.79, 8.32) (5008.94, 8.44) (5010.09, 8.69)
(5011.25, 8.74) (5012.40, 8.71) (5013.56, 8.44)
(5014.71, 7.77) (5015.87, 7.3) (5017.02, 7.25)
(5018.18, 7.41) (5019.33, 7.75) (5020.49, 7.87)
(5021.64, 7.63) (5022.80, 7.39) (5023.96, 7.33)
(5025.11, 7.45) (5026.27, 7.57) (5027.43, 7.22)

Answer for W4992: 1.33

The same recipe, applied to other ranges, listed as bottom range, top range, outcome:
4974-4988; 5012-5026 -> 1.24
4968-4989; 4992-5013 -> 1.30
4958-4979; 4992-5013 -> 1.25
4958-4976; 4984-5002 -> 1.10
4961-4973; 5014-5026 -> 1.09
